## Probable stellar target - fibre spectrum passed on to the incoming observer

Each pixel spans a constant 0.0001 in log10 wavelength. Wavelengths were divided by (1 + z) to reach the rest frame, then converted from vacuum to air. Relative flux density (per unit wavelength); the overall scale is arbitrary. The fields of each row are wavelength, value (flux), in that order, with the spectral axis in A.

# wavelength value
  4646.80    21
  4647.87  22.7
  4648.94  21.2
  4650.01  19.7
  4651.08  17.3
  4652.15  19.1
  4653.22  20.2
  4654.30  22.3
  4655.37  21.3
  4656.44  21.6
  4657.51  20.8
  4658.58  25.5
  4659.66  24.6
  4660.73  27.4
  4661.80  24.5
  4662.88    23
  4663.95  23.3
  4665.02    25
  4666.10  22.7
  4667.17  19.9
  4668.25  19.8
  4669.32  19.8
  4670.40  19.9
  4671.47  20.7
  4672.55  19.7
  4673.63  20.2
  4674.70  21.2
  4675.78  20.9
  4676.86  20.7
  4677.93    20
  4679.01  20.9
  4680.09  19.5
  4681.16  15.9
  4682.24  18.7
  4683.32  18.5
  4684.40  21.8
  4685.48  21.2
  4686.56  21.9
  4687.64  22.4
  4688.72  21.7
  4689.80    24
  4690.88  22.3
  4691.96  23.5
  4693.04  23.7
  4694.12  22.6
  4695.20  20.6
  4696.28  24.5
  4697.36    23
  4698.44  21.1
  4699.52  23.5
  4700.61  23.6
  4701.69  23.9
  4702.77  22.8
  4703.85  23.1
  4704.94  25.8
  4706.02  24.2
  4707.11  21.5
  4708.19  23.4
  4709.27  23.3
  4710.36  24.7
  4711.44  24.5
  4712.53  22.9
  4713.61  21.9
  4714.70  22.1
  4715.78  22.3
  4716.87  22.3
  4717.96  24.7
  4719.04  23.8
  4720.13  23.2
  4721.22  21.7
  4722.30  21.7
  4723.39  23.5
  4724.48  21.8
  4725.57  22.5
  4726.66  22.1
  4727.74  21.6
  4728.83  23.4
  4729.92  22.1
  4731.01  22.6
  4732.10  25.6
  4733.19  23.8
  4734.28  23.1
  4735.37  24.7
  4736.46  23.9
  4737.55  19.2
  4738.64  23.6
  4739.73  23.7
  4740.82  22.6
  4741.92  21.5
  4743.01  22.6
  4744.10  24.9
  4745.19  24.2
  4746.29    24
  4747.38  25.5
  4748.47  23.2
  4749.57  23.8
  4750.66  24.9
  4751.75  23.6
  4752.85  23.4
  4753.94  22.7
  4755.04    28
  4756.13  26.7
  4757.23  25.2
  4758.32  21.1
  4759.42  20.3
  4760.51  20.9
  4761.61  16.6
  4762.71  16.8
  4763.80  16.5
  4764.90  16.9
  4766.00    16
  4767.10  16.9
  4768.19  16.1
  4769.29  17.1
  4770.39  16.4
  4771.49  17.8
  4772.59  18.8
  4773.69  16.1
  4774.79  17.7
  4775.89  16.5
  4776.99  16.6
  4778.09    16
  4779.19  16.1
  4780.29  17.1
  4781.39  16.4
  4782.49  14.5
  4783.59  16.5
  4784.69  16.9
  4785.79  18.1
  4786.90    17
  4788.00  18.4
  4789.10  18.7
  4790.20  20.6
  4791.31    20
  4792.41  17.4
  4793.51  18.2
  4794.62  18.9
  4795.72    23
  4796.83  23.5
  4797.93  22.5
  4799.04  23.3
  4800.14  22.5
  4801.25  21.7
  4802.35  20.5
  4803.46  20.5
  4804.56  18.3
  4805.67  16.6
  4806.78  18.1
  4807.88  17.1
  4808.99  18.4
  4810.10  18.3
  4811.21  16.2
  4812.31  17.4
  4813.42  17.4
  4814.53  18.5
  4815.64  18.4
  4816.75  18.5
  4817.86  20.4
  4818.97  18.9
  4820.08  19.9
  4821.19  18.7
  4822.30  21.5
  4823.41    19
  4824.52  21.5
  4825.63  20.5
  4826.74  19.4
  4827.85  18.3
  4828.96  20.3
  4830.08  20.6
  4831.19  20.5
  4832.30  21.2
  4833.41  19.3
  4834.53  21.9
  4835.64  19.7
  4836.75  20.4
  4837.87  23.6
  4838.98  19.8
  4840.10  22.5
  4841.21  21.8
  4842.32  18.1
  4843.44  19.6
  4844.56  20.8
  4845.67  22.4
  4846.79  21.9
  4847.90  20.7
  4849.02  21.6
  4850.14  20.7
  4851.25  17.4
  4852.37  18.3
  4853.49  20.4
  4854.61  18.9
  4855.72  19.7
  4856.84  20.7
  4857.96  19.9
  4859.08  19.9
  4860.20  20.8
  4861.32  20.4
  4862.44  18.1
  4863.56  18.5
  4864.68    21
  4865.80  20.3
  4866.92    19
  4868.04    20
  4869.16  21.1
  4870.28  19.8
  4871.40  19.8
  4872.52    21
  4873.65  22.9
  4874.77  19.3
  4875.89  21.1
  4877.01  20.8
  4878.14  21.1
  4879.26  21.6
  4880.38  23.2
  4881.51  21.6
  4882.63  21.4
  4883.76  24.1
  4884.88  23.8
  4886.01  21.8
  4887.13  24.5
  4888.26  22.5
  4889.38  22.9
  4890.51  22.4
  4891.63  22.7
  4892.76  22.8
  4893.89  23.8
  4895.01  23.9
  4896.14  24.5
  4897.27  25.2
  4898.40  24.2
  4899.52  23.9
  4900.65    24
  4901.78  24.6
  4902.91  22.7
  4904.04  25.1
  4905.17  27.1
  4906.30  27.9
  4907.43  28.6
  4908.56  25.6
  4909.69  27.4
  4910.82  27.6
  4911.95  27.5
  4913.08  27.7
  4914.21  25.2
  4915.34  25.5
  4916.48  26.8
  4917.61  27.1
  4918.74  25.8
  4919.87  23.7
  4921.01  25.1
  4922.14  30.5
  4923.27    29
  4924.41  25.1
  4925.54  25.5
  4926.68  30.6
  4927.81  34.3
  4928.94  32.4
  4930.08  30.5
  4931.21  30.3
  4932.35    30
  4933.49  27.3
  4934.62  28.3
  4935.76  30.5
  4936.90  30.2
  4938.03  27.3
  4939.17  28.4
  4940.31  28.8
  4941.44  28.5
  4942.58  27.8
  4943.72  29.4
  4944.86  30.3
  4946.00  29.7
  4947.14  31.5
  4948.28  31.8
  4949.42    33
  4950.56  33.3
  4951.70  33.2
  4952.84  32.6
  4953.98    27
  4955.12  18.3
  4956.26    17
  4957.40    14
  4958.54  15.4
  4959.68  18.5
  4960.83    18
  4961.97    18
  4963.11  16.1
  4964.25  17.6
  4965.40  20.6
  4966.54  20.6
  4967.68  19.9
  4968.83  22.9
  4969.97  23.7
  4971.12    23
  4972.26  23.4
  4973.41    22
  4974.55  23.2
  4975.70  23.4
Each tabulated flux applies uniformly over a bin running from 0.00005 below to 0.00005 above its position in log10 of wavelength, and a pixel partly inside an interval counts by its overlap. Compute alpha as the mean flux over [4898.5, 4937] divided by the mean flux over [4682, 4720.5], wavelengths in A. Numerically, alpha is 1.20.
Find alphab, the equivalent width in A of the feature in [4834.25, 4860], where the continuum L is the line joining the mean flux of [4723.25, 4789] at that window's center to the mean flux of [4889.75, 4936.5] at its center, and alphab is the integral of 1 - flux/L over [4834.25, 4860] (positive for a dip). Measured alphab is 3.88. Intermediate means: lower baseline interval 20.6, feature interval 20.5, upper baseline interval 26.7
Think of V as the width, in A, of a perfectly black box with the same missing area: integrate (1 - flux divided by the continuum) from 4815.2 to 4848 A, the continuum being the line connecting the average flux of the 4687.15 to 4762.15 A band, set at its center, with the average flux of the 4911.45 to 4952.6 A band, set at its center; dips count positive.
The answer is 7.3 A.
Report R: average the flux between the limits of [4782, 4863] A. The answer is 19.7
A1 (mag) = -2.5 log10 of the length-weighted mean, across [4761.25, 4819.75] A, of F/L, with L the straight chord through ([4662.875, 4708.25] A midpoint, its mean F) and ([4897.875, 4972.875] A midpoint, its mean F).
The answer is 0.28 mag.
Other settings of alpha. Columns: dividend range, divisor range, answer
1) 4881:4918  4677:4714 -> 1.11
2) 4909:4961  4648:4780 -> 1.27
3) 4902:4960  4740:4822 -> 1.40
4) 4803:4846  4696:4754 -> 0.84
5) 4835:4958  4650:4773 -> 1.11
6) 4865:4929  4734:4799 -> 1.21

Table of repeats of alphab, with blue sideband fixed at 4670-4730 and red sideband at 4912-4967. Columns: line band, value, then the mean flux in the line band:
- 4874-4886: 1.7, 21.8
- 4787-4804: 2.4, 20.6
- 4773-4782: 2.7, 16.6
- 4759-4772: 3.3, 17.3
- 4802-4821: 4.5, 18.4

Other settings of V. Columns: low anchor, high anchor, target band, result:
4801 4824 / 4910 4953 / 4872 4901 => 2.8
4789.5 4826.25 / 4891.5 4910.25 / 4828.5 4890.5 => 4.7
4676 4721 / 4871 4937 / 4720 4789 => 7.4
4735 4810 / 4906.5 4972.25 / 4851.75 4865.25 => 2.0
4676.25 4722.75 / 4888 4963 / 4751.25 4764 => 0.8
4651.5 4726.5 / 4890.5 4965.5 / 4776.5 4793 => 4.5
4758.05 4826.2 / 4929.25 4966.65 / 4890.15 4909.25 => -0.8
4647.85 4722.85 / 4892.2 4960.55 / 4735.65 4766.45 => 1.4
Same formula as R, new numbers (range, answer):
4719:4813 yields 20.4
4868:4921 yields 23.8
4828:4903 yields 21.3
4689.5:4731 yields 23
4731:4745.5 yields 23.3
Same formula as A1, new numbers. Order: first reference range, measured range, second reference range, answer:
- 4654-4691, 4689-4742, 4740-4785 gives -0.113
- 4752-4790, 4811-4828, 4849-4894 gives 0.033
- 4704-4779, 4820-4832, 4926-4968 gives 0.176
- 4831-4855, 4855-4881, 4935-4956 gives 0.113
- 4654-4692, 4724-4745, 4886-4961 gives -0.008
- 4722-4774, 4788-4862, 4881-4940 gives 0.193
